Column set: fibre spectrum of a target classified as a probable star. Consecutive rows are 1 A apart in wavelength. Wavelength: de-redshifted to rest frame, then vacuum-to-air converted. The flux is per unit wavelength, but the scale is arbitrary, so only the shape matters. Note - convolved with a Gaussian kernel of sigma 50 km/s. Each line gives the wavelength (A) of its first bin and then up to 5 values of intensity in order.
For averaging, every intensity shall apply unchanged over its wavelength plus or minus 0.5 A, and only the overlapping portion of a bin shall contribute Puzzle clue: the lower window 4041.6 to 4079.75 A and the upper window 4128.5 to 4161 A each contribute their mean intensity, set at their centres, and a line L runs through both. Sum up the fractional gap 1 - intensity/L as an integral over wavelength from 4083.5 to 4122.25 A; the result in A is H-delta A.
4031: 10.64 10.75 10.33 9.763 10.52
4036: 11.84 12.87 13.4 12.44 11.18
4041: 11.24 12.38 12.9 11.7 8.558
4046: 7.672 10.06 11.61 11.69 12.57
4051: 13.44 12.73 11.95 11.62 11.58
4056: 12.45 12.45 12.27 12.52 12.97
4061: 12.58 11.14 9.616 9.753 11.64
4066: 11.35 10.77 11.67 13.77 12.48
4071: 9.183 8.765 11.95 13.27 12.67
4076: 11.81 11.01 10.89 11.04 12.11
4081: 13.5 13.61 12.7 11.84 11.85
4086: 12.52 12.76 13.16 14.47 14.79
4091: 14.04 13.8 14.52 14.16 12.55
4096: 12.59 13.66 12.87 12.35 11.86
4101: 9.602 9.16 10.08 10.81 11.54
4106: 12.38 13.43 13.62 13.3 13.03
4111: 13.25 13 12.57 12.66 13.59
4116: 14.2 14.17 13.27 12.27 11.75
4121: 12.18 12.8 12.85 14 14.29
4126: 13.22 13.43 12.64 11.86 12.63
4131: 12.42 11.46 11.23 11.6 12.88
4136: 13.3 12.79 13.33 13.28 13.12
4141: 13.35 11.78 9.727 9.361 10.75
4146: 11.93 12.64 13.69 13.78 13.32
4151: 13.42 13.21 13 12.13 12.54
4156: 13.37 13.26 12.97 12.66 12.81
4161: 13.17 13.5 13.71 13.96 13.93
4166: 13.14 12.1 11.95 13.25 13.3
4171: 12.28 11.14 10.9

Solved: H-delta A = -2.3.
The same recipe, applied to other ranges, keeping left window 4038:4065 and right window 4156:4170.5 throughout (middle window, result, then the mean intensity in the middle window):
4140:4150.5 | 0.7 A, 12.1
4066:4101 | -1.1 A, 12.4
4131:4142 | 0.2 A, 12.6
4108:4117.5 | -0.7 A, 13.3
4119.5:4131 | -0.2 A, 12.9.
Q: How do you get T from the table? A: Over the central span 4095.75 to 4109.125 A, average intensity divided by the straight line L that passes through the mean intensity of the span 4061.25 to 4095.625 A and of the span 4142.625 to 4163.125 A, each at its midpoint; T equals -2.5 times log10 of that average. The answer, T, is 0.04 mag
